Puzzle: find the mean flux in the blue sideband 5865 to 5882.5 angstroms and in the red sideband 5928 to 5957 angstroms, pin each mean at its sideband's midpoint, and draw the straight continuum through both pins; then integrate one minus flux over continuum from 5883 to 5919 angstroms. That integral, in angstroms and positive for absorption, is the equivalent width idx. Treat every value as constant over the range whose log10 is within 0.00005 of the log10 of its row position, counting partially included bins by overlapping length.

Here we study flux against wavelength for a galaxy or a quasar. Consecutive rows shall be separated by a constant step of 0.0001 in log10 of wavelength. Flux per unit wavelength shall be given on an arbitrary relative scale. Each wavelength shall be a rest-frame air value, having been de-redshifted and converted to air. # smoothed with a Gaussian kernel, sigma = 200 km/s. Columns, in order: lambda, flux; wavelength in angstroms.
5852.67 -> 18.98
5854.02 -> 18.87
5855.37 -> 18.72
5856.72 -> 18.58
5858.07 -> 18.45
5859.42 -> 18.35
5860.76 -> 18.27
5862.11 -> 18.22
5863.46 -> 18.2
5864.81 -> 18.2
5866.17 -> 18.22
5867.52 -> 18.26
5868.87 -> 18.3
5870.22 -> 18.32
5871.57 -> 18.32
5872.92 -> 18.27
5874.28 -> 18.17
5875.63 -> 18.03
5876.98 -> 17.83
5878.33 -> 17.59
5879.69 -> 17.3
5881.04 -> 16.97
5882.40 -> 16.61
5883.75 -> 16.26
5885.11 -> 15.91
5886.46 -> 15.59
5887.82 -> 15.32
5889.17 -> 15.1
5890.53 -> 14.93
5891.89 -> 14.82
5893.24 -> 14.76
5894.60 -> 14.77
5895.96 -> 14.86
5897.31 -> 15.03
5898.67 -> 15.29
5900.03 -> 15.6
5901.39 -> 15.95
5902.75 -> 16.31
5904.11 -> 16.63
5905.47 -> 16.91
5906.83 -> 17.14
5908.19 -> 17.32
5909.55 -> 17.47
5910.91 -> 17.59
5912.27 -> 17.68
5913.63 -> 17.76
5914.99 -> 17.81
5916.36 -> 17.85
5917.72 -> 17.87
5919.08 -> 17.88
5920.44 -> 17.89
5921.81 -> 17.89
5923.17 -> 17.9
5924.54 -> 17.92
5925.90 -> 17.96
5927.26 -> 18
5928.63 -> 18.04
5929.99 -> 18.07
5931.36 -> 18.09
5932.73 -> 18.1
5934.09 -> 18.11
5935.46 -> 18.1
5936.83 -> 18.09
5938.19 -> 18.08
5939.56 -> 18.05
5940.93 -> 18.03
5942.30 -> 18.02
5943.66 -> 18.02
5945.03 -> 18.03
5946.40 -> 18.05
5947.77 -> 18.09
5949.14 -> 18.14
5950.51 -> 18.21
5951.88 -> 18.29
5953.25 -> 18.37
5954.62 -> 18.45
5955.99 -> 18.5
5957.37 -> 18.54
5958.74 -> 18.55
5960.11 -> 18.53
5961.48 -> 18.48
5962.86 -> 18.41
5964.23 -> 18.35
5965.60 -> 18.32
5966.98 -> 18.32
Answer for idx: 3.4 angstroms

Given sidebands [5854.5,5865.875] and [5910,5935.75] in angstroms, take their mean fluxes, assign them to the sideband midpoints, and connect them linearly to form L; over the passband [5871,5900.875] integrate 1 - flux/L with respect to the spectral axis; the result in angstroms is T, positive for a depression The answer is 3.2 angstroms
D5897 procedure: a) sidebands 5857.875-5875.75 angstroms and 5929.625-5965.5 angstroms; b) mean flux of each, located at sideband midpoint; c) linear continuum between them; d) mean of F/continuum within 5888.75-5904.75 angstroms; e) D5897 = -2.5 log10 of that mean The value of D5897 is 0.19 mag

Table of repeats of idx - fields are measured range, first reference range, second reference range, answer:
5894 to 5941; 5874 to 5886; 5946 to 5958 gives 1.1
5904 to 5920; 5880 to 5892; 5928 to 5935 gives -0.4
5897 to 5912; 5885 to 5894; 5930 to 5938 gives -0.4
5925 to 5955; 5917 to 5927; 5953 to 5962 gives 0.2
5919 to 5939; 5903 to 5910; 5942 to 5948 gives -0.4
